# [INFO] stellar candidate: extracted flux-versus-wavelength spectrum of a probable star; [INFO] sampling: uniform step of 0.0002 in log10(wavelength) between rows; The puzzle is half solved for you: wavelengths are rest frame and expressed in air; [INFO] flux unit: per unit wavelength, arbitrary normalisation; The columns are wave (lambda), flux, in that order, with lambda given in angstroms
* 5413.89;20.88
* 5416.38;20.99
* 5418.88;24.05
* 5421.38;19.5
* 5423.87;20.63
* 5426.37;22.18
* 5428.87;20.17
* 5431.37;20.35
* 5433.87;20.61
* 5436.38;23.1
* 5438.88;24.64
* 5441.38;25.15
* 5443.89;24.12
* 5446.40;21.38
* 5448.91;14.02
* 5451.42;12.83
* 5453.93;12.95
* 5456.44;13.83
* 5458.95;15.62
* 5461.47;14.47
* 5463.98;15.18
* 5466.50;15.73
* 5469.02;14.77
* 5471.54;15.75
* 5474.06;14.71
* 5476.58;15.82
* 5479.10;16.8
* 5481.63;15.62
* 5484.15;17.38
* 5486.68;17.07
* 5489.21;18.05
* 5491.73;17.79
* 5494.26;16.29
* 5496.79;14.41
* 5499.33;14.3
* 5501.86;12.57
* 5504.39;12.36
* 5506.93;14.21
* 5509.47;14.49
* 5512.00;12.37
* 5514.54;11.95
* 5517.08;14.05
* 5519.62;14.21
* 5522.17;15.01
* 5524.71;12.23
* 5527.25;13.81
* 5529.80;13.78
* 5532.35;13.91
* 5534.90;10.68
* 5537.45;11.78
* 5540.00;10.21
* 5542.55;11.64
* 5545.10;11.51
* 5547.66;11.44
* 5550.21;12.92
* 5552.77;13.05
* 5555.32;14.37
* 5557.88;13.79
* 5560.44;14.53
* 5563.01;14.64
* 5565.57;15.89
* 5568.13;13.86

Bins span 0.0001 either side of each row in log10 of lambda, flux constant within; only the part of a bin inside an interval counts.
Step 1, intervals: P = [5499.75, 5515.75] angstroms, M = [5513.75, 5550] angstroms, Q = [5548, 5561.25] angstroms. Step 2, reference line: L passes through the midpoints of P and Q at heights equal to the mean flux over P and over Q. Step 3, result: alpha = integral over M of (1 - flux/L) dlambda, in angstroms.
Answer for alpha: 1.92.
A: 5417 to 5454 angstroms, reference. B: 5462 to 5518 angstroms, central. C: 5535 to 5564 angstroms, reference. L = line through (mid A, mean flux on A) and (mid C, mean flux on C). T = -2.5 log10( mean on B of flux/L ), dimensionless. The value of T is 0.117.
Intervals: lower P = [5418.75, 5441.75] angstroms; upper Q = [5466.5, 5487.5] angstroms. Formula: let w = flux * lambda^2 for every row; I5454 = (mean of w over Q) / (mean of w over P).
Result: 0.74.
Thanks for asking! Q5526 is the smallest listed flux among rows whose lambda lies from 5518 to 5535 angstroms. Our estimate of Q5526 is 10.68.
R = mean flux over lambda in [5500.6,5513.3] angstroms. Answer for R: 13.2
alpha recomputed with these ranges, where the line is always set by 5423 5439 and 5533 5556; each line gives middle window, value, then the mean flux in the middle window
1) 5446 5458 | 3.15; 14.6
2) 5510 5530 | 0.76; 13.5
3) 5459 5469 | 1.90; 15.1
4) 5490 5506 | 1.19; 14.7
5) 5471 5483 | 1.27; 15.8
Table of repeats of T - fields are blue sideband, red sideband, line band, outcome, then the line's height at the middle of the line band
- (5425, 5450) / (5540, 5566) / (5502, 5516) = 0.25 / 16.4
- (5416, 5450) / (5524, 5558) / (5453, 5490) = 0.17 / 18.3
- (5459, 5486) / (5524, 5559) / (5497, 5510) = 0.05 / 14.2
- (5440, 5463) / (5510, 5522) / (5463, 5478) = 0.05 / 16.1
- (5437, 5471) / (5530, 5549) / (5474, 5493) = -0.09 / 15.4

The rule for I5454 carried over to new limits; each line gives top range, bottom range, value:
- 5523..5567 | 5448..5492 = 0.86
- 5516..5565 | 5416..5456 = 0.67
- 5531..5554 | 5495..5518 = 0.90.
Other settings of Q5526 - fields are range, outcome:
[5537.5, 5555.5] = 10.21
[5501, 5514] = 12.36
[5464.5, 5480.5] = 14.71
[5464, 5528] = 11.95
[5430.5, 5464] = 12.83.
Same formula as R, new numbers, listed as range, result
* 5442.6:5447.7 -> 22.7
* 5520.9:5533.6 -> 13.7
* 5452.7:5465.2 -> 14.4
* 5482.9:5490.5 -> 17.5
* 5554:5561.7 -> 14.2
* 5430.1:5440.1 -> 22.2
